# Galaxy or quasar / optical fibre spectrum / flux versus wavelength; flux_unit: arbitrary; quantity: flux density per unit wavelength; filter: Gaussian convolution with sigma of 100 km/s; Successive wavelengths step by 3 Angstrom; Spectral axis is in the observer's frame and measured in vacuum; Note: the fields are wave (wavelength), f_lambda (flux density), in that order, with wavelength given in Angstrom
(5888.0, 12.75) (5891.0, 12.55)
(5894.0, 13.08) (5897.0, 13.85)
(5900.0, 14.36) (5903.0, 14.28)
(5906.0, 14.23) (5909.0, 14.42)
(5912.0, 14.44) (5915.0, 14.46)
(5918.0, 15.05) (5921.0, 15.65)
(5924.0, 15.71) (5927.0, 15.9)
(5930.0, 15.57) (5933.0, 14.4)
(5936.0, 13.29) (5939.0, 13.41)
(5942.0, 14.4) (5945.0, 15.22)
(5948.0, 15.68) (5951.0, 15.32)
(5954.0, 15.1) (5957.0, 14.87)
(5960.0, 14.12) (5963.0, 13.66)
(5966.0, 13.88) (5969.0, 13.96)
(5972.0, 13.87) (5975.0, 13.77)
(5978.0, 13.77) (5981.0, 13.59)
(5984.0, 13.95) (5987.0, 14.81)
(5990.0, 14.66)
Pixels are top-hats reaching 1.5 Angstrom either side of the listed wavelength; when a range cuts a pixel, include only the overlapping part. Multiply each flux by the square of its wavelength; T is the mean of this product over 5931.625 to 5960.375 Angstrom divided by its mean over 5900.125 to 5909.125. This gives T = 1.04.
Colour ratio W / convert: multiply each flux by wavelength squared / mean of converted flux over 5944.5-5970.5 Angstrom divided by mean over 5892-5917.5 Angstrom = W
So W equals 1.05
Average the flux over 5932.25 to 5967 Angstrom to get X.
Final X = 14.5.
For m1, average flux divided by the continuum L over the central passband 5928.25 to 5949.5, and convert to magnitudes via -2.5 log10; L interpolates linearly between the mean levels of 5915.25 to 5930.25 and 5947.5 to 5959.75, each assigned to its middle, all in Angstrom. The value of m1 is 0.05 mag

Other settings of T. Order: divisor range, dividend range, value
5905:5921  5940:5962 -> 1.03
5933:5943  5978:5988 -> 1.03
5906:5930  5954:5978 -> 0.95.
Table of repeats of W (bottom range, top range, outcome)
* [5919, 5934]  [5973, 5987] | 0.91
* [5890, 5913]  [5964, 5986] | 1.02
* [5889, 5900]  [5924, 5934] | 1.17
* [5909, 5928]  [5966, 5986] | 0.93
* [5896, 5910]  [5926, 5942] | 1.03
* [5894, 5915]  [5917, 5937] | 1.07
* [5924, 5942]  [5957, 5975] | 0.97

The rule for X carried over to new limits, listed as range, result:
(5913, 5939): 14.9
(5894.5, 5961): 14.7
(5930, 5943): 14.1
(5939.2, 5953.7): 15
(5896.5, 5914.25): 14.3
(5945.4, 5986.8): 14.3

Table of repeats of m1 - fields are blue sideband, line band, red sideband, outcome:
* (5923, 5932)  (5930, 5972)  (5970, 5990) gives 0.04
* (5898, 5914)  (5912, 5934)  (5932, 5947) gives -0.07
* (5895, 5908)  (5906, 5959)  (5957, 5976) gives -0.06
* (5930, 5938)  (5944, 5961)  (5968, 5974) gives -0.08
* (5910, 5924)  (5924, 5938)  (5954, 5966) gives -0.01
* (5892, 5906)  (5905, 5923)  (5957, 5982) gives -0.07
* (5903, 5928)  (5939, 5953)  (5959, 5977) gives -0.05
